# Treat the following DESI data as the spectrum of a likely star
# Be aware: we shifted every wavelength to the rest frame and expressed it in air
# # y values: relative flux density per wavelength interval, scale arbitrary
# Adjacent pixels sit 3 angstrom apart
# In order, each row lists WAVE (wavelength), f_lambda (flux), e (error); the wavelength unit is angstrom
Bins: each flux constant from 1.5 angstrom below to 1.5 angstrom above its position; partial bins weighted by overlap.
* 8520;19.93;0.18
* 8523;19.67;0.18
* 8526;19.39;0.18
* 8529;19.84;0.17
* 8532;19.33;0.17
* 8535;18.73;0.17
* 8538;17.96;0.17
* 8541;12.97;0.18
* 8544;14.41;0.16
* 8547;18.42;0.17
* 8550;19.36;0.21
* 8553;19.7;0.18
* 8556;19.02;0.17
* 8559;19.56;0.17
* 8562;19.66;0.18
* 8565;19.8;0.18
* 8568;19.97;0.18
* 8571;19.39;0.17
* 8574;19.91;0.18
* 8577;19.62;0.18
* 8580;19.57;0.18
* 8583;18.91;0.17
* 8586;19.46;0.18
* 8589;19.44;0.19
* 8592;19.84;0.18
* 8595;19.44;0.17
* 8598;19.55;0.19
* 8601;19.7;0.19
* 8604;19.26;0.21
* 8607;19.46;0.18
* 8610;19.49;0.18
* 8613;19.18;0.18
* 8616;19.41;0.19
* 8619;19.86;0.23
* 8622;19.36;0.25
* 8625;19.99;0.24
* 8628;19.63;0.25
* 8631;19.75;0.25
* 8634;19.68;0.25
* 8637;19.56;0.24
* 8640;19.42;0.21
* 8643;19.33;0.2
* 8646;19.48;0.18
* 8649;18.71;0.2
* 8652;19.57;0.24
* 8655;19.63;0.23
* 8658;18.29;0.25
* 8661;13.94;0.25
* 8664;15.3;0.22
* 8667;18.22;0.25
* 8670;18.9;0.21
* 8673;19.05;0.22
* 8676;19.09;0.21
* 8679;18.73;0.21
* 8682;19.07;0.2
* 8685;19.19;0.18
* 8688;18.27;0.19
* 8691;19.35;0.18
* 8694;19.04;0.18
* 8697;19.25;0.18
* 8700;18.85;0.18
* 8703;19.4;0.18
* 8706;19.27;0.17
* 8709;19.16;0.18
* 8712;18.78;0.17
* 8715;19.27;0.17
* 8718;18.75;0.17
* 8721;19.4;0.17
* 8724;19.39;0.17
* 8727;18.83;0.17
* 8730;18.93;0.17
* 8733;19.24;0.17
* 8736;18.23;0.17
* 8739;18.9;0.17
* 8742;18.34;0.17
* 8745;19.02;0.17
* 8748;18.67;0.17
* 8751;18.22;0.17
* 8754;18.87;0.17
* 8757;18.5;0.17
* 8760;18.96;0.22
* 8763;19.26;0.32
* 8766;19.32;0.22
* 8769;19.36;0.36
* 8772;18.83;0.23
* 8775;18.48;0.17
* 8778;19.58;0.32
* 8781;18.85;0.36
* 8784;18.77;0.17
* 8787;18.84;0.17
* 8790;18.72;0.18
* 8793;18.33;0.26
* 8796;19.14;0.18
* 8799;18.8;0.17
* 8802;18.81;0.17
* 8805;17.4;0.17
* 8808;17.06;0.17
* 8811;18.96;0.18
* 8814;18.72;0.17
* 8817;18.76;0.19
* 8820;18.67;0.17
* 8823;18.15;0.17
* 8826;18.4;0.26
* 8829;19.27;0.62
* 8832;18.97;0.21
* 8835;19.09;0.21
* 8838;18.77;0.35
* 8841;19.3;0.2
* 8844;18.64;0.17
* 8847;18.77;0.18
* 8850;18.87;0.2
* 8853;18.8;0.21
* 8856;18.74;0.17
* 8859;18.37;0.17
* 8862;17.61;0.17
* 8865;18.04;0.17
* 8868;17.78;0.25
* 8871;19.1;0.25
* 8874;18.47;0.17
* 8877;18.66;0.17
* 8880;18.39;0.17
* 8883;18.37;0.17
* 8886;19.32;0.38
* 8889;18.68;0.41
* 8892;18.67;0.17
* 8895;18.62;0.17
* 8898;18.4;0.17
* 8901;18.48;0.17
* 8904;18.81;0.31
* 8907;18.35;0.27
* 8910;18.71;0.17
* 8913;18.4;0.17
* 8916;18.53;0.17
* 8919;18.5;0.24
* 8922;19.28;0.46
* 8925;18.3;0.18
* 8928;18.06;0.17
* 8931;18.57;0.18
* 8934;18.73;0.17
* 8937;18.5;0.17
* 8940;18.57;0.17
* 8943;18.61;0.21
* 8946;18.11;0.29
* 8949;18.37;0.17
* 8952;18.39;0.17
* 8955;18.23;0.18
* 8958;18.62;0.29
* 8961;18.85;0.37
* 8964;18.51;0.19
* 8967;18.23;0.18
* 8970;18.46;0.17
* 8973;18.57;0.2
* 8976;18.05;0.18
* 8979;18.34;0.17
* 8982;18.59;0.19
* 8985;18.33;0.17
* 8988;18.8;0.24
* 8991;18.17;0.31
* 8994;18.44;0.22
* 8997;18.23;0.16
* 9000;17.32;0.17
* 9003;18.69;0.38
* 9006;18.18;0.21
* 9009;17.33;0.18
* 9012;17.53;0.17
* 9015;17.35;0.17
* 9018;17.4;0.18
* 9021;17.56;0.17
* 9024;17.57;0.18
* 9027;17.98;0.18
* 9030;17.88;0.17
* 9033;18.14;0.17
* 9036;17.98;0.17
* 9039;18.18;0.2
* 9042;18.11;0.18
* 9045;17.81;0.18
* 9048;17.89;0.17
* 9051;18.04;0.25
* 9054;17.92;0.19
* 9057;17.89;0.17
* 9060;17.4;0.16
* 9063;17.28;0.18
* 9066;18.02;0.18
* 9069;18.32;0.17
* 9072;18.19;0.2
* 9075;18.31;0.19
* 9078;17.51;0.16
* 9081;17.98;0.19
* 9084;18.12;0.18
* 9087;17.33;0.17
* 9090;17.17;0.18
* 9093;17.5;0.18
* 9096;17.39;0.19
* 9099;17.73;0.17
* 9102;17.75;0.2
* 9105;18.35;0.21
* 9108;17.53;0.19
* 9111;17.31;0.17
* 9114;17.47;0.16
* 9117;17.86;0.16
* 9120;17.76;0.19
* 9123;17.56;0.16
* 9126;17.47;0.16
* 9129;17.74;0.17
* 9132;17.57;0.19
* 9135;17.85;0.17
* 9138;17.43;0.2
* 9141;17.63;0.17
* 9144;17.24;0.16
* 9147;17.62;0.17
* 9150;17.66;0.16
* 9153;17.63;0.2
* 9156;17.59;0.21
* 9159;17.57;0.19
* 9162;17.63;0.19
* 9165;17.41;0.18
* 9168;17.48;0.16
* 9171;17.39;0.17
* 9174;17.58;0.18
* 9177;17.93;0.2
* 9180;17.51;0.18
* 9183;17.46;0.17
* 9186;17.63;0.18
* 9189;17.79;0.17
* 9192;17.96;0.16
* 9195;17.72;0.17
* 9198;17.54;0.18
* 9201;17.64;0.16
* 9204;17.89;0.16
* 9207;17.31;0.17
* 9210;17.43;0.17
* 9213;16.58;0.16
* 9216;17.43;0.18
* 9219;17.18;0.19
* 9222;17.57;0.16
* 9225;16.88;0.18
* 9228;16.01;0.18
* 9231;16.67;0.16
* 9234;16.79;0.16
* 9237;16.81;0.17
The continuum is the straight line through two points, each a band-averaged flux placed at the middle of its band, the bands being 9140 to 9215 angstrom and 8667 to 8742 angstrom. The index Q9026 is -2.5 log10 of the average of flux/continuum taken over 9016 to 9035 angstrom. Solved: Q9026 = 0.02 mag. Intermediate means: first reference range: 19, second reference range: 17.6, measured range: 17.8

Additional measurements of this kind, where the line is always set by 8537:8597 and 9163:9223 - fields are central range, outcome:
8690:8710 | -0.04 mag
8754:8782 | -0.03 mag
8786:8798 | -0.02 mag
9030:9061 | -0.01 mag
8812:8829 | -0.02 mag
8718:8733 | -0.04 mag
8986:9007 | -0.02 mag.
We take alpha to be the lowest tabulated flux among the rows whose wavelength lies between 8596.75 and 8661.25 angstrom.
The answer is 13.94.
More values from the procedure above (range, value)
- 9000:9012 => 17.32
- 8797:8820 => 17.06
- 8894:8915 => 18.35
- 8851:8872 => 17.61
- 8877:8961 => 18.06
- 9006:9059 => 17.33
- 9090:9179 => 17.17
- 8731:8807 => 17.4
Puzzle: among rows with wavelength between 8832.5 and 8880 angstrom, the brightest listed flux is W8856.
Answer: 19.3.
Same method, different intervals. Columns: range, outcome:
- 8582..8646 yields 19.99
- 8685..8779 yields 19.58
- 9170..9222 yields 17.96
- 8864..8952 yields 19.32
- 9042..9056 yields 18.11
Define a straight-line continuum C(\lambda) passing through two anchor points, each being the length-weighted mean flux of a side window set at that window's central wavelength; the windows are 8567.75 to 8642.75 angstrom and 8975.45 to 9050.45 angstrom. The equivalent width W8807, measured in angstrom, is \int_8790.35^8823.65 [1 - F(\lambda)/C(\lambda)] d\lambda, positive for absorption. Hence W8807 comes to 0.6 angstrom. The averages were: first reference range 19.5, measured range 18.5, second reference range 18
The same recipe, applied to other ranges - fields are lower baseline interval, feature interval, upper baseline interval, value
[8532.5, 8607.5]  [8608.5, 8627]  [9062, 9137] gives -0.7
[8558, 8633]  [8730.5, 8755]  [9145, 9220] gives 0.5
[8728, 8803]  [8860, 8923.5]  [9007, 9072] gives -0.6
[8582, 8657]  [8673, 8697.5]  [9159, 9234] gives 0.3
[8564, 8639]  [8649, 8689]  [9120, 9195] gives 2.2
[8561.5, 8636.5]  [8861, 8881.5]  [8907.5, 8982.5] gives 0.4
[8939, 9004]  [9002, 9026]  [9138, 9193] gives 0.7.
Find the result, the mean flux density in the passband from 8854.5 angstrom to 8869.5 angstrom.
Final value 18.1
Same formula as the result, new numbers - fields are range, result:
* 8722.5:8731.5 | 19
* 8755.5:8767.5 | 19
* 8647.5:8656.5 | 19.3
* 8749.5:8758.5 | 18.5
